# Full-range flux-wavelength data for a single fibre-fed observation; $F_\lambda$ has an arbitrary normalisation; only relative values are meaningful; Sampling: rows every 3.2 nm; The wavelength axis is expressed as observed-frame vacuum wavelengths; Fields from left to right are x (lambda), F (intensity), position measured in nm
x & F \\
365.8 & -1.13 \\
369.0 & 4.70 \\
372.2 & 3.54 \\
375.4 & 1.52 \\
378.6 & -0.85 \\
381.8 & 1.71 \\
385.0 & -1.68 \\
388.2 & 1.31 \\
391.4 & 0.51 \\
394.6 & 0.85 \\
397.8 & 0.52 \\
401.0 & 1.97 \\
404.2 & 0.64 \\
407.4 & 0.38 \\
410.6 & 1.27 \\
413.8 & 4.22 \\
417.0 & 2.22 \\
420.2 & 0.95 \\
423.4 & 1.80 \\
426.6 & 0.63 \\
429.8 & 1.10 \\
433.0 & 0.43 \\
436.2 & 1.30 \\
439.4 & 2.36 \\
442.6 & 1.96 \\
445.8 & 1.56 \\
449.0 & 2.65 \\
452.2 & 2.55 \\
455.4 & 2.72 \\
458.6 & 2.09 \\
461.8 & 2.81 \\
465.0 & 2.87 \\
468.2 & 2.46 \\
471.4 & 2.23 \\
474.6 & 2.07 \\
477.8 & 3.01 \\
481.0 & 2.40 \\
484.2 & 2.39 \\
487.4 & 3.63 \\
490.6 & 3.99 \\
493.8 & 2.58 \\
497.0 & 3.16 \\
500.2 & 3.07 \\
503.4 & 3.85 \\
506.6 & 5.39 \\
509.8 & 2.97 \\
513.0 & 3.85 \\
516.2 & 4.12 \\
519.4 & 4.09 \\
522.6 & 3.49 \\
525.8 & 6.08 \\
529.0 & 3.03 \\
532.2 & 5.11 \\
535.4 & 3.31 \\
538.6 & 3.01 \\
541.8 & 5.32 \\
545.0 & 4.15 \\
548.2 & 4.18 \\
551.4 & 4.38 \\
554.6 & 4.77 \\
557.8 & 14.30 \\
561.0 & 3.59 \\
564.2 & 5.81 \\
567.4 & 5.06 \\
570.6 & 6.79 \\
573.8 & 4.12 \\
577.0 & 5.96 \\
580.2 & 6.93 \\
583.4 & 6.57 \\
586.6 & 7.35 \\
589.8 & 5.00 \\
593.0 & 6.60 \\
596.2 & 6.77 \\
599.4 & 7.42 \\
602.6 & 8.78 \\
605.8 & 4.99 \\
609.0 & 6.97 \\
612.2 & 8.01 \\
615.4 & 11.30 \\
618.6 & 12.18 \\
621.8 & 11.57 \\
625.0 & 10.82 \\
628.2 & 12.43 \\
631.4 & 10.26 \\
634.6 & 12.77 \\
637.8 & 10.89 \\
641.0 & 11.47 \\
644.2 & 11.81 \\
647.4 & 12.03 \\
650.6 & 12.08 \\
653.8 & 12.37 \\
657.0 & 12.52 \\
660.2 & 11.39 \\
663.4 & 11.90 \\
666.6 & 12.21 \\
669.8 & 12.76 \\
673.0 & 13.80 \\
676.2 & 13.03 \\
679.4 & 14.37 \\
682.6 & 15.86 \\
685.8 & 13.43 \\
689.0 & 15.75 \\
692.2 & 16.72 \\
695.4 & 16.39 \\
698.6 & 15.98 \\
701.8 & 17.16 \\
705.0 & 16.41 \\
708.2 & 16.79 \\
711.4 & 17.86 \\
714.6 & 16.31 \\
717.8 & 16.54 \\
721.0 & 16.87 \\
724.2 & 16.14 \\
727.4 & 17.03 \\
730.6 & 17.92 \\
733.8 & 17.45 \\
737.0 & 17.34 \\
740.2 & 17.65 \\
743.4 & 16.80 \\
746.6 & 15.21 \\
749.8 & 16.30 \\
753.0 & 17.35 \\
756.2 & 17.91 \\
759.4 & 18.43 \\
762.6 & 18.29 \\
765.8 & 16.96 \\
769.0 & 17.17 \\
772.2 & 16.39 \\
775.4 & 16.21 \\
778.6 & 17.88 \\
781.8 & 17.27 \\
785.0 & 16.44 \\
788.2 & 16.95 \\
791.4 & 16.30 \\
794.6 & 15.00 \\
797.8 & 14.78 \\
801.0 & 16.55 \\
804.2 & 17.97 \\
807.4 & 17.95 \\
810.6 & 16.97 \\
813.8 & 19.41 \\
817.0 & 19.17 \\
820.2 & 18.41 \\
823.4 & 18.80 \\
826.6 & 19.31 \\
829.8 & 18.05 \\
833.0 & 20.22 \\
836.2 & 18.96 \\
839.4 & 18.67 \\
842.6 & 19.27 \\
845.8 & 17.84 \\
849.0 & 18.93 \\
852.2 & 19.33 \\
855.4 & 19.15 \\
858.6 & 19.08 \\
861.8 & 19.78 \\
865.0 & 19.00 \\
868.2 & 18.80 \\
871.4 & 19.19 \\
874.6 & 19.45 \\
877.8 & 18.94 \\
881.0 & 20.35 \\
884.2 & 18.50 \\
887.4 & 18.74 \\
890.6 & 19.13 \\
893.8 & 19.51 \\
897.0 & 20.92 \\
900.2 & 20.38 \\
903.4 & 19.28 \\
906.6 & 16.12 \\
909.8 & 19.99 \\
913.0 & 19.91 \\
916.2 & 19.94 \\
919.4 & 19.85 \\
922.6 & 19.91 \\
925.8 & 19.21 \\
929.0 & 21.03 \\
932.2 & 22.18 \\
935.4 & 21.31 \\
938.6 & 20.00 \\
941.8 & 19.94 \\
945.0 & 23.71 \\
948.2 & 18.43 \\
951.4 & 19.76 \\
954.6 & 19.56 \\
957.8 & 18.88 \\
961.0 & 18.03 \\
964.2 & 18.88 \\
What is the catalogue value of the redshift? 0.538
